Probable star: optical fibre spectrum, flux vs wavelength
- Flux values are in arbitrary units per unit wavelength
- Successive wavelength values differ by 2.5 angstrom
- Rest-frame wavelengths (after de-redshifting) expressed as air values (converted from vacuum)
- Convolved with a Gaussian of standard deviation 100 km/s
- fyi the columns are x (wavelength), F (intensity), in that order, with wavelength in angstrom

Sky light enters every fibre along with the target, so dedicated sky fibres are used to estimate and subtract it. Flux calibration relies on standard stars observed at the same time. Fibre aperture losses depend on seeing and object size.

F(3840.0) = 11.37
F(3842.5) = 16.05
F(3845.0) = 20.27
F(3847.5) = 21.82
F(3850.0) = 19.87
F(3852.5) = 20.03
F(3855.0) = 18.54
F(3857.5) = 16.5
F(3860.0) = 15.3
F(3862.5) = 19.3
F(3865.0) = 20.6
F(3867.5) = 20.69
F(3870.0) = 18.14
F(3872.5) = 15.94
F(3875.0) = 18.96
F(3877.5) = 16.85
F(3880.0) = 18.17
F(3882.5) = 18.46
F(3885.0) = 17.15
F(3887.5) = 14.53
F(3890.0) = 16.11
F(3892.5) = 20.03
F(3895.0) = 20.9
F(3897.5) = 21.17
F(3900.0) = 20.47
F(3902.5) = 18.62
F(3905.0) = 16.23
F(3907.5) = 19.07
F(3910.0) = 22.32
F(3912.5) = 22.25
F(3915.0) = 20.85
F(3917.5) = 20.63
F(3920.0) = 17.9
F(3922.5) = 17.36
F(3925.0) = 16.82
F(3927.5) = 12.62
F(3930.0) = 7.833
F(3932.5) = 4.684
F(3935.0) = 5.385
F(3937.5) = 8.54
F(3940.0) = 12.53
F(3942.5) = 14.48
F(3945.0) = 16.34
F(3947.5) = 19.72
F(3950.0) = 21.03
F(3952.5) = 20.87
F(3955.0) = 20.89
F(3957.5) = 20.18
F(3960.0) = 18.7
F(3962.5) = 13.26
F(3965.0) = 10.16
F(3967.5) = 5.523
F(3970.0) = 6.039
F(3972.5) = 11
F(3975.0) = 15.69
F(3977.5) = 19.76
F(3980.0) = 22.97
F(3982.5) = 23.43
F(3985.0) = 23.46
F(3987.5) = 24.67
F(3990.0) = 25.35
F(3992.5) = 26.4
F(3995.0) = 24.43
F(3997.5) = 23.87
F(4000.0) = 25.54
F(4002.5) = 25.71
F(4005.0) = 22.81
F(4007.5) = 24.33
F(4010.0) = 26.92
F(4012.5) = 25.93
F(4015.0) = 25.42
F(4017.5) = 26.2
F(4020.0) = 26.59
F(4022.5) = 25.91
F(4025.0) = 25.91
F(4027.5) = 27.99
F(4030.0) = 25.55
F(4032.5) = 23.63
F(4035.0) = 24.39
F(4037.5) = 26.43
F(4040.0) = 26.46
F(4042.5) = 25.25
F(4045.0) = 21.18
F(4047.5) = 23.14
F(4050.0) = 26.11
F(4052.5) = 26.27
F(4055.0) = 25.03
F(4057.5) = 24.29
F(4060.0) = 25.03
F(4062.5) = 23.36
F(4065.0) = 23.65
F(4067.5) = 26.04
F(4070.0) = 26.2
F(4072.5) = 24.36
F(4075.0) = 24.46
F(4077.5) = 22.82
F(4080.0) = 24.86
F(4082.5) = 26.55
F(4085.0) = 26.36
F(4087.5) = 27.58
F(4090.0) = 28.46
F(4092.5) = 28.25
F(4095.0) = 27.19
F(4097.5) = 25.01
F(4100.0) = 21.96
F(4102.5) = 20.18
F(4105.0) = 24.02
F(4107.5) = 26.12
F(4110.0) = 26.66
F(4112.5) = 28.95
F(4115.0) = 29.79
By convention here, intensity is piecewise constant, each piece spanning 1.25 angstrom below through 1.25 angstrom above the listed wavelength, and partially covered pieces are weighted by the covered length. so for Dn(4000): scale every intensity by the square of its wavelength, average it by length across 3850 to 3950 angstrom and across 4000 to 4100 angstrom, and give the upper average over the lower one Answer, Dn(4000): 1.61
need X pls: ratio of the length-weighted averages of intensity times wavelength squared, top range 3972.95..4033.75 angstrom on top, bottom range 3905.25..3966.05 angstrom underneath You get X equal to 1.57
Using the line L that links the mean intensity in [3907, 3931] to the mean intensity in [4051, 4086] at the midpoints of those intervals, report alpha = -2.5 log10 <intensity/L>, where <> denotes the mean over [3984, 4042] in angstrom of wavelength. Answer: -0.14 mag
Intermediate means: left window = 17.8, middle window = 25.4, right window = 24.9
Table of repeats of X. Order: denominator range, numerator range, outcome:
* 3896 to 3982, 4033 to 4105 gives 1.67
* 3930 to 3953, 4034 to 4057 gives 1.99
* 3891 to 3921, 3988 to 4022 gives 1.33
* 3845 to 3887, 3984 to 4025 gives 1.47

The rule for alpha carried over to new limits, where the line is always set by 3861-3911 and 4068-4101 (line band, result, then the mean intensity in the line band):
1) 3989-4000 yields -0.12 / 25.1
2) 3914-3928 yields 0.11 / 17.9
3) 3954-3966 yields 0.26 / 16.7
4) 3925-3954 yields 0.48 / 13.3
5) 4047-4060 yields -0.02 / 25.1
